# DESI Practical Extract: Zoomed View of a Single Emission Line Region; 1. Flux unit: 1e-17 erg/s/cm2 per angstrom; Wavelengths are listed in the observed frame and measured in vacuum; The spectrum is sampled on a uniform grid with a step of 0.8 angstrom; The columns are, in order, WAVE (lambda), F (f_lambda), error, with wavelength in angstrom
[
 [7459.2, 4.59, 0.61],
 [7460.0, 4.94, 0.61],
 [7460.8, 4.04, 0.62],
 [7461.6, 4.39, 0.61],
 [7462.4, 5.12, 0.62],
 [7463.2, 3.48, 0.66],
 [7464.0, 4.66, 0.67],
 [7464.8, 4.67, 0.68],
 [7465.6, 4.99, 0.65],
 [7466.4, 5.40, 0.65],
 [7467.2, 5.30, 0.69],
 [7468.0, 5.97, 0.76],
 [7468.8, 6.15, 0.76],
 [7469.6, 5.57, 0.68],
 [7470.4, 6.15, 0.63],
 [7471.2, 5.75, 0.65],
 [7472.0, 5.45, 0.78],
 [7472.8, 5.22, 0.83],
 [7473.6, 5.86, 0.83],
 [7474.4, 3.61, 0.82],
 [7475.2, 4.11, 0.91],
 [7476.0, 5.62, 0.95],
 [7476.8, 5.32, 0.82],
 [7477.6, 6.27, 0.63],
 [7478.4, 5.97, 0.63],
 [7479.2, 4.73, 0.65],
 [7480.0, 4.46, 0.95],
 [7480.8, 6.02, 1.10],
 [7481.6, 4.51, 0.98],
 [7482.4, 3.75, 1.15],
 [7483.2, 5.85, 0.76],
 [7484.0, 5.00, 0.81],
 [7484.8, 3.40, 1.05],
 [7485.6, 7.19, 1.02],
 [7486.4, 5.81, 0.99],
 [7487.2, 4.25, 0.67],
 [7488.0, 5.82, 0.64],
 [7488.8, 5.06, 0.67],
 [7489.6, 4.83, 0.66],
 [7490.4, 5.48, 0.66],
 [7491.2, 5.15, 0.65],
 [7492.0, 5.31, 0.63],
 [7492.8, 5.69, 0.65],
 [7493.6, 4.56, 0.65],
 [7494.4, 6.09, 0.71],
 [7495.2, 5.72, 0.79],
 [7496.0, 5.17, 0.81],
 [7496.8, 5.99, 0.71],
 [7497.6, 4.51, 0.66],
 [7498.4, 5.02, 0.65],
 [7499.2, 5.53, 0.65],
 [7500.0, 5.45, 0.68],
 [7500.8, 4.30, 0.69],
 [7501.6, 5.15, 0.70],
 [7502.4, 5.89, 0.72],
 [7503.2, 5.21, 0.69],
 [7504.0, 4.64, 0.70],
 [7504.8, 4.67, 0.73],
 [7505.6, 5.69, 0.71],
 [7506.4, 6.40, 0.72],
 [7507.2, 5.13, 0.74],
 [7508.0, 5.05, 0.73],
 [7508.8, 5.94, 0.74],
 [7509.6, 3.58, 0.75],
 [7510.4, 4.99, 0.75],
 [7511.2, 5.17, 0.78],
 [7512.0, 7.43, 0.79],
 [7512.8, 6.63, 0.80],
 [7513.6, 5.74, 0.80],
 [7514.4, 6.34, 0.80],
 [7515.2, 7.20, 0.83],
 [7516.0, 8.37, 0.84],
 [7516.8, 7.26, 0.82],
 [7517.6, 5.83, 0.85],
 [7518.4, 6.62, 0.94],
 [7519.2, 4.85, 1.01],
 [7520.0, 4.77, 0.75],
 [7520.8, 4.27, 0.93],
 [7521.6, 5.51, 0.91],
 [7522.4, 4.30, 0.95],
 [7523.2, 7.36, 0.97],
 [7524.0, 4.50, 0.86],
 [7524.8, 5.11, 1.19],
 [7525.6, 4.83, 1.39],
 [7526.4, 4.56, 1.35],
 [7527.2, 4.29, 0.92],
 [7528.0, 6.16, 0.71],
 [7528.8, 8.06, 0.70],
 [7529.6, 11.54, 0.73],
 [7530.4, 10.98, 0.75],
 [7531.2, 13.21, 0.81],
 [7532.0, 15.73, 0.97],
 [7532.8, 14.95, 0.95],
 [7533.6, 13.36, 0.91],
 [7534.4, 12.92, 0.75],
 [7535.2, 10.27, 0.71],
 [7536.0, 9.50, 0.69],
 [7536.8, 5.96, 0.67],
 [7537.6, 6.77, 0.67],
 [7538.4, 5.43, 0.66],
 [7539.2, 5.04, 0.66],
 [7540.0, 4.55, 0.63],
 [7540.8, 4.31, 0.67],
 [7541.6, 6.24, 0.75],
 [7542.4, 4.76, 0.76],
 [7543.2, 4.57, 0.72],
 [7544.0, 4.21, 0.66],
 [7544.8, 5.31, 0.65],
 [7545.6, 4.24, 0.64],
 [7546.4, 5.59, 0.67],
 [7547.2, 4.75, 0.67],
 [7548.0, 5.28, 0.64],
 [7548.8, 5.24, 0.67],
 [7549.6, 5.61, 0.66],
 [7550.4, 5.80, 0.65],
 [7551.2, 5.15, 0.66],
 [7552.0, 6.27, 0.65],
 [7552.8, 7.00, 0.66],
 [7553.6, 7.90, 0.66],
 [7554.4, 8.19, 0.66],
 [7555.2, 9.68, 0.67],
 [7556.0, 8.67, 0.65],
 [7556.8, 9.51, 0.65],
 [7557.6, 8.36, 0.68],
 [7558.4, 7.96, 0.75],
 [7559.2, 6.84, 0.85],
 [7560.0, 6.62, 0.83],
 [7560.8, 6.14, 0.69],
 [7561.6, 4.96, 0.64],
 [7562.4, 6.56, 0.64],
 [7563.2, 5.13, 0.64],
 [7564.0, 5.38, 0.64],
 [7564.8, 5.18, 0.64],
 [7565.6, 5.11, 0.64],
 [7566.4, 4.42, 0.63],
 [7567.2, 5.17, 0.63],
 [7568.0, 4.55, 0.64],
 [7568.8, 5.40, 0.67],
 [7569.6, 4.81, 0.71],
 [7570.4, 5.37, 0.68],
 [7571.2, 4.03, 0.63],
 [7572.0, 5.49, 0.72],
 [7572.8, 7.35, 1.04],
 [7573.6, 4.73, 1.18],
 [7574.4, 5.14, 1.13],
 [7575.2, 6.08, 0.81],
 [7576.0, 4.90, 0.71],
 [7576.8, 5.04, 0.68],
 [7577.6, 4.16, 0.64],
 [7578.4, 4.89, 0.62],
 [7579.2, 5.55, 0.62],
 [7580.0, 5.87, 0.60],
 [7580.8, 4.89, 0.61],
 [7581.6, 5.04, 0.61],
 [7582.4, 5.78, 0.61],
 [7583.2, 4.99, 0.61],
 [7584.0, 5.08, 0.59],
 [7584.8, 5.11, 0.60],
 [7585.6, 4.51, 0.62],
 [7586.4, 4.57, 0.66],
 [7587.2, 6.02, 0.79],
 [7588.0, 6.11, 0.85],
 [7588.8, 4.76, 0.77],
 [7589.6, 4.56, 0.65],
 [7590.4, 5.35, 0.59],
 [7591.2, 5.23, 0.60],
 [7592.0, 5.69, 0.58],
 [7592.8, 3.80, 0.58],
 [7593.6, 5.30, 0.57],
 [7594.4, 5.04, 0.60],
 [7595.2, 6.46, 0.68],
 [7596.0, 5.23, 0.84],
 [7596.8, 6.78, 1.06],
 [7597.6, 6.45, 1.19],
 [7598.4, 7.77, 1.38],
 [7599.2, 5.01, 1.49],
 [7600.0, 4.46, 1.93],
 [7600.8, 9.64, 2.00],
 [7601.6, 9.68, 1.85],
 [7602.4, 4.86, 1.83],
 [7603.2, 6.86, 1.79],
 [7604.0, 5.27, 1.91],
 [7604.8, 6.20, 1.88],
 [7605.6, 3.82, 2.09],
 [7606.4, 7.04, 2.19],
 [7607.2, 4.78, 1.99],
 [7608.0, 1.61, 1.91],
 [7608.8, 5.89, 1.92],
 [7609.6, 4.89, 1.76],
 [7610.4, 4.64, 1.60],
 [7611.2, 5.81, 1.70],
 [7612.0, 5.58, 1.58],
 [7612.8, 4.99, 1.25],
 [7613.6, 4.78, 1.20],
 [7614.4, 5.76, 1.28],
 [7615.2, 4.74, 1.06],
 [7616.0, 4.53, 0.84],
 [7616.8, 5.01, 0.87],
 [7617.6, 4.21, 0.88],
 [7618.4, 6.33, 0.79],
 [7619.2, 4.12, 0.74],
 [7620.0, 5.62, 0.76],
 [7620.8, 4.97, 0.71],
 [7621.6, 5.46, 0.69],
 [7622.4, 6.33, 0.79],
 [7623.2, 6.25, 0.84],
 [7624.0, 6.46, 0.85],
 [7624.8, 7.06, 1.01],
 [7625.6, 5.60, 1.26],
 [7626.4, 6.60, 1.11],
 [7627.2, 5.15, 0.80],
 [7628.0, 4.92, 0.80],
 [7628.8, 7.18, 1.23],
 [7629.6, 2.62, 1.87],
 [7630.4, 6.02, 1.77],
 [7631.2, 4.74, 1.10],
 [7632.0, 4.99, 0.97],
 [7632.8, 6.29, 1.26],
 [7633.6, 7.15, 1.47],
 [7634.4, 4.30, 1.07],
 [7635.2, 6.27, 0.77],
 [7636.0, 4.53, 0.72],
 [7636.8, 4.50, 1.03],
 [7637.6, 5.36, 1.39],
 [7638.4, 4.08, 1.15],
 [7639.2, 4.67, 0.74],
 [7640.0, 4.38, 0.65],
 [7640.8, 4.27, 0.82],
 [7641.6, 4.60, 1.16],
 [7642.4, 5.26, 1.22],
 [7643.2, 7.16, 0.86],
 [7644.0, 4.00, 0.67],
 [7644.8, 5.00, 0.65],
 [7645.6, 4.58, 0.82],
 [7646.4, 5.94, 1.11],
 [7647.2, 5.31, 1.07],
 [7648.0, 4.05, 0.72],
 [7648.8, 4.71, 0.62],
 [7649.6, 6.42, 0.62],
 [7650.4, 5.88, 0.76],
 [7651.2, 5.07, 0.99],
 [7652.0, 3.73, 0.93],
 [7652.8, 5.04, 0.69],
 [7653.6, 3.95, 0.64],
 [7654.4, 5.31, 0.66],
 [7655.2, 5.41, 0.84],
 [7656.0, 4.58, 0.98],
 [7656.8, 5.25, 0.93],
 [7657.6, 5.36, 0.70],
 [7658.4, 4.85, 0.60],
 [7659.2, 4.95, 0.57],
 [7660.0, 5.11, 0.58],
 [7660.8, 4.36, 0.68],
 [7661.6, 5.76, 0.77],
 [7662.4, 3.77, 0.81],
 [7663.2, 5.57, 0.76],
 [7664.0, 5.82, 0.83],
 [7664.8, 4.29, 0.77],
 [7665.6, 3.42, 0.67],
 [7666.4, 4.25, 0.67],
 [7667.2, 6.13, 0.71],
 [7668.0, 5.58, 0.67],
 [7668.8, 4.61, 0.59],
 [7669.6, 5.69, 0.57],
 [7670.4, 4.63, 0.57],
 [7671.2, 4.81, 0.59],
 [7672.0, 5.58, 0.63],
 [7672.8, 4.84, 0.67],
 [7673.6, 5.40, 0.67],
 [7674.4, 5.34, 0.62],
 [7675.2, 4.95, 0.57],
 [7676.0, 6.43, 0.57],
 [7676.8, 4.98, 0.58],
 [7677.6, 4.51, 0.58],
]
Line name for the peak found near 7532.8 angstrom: H-alpha 6563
